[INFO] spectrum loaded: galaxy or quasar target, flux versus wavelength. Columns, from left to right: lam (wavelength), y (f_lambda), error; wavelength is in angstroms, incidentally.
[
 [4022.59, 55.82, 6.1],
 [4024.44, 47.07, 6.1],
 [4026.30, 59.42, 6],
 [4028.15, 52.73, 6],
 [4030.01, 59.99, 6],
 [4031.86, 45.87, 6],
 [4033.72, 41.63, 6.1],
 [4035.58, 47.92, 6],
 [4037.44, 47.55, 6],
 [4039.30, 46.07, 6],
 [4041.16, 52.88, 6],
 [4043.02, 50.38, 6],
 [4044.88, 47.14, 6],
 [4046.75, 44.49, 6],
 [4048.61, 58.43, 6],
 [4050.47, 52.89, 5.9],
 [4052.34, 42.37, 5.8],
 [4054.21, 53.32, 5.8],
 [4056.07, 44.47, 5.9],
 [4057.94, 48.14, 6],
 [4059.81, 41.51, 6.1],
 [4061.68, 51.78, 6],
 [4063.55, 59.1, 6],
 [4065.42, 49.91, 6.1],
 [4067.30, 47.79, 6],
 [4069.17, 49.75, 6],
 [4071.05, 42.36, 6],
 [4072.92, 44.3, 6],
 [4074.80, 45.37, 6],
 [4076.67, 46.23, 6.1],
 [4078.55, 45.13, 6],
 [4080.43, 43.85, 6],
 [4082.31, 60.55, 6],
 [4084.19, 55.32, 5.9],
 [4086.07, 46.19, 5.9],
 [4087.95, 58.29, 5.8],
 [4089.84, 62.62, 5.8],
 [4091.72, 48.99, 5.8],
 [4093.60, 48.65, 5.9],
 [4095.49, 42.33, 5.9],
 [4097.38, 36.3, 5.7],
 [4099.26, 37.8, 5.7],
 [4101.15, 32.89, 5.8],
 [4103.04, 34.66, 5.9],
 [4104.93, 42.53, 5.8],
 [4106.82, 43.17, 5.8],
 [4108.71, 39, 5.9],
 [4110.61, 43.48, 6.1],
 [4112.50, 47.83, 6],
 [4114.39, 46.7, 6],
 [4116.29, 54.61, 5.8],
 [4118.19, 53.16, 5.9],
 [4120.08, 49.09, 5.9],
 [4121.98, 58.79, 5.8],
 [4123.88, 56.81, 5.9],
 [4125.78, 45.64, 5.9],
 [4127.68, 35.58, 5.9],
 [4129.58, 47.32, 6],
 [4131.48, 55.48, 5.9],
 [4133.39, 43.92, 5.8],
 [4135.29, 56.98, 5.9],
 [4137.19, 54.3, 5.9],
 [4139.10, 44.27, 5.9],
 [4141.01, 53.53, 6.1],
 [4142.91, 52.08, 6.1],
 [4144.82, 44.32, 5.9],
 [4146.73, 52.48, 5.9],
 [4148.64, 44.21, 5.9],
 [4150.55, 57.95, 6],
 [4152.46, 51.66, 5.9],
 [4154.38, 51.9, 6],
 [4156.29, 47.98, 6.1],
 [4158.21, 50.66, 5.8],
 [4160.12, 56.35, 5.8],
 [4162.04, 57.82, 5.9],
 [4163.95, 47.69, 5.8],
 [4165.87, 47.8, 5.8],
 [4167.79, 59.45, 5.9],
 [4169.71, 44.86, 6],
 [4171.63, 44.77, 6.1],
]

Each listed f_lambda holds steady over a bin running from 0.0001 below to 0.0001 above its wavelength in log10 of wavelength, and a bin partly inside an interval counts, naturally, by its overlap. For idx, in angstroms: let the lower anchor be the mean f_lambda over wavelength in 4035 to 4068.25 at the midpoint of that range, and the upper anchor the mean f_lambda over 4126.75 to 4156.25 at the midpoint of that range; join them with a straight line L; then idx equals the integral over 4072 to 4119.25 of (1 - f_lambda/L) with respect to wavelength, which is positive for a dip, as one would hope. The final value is 2.9 angstroms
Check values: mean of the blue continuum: 49.2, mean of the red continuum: 49.7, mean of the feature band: 46.4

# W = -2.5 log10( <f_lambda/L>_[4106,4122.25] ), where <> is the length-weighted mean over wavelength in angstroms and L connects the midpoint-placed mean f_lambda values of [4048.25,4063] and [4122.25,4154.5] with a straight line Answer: 0.038 mag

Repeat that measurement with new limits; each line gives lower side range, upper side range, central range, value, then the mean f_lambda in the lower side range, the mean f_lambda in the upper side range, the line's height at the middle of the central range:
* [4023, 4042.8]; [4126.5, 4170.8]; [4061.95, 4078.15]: 0.05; 50.3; 50.3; 50.3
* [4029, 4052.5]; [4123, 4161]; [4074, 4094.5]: -0.03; 49.3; 50.2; 49.7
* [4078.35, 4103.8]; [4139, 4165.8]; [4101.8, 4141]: 0.03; 46.8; 51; 48.9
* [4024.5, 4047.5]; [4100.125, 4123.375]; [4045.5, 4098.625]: -0.03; 49.6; 45.7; 47.7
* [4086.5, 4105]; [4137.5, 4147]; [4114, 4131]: -0.06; 44.6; 49.4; 47.4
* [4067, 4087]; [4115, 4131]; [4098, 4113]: 0.23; 47.9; 50.2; 49.3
